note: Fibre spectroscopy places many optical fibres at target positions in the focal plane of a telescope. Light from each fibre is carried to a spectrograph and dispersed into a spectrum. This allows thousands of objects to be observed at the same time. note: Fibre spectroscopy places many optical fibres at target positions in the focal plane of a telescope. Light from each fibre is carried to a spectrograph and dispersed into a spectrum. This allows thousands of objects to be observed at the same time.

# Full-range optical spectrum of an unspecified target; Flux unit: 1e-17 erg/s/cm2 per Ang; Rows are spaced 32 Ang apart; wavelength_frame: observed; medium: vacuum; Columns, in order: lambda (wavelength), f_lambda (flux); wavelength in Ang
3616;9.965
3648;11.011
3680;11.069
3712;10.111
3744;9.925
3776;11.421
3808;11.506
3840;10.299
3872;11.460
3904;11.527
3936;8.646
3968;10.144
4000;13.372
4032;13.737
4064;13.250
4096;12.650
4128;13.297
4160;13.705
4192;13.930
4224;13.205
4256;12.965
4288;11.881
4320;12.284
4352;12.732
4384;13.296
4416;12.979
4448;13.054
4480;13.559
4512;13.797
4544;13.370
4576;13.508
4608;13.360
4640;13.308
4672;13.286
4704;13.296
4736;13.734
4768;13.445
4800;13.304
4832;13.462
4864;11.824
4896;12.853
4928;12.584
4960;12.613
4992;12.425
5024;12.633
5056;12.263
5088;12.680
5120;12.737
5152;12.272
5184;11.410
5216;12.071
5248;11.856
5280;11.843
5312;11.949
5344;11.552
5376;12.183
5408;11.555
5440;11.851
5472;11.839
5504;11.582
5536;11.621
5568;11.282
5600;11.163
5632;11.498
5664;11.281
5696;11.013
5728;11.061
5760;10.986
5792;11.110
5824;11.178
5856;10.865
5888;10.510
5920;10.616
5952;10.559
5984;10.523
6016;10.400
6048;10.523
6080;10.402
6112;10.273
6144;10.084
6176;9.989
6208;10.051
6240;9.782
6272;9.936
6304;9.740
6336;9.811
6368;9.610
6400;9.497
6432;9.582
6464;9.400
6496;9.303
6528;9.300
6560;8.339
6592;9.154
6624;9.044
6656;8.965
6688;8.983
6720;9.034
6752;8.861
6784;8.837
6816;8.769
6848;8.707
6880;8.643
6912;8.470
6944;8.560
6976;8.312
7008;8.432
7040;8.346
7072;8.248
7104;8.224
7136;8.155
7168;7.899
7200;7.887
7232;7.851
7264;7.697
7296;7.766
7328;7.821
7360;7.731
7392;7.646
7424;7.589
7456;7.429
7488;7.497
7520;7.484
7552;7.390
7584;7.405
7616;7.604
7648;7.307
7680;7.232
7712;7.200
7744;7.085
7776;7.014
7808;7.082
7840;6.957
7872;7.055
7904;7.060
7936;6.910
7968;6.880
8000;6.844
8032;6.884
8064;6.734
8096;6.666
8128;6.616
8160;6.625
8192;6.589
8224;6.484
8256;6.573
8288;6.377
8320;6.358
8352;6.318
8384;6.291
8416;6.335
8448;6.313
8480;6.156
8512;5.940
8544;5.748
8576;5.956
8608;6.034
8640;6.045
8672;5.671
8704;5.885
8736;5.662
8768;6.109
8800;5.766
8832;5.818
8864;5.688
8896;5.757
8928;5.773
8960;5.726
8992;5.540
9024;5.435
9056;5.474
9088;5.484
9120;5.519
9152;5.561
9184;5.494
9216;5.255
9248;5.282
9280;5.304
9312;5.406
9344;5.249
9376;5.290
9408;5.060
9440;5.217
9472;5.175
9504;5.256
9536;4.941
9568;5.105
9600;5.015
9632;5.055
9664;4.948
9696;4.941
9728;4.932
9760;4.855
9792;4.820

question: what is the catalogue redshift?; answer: 0.00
